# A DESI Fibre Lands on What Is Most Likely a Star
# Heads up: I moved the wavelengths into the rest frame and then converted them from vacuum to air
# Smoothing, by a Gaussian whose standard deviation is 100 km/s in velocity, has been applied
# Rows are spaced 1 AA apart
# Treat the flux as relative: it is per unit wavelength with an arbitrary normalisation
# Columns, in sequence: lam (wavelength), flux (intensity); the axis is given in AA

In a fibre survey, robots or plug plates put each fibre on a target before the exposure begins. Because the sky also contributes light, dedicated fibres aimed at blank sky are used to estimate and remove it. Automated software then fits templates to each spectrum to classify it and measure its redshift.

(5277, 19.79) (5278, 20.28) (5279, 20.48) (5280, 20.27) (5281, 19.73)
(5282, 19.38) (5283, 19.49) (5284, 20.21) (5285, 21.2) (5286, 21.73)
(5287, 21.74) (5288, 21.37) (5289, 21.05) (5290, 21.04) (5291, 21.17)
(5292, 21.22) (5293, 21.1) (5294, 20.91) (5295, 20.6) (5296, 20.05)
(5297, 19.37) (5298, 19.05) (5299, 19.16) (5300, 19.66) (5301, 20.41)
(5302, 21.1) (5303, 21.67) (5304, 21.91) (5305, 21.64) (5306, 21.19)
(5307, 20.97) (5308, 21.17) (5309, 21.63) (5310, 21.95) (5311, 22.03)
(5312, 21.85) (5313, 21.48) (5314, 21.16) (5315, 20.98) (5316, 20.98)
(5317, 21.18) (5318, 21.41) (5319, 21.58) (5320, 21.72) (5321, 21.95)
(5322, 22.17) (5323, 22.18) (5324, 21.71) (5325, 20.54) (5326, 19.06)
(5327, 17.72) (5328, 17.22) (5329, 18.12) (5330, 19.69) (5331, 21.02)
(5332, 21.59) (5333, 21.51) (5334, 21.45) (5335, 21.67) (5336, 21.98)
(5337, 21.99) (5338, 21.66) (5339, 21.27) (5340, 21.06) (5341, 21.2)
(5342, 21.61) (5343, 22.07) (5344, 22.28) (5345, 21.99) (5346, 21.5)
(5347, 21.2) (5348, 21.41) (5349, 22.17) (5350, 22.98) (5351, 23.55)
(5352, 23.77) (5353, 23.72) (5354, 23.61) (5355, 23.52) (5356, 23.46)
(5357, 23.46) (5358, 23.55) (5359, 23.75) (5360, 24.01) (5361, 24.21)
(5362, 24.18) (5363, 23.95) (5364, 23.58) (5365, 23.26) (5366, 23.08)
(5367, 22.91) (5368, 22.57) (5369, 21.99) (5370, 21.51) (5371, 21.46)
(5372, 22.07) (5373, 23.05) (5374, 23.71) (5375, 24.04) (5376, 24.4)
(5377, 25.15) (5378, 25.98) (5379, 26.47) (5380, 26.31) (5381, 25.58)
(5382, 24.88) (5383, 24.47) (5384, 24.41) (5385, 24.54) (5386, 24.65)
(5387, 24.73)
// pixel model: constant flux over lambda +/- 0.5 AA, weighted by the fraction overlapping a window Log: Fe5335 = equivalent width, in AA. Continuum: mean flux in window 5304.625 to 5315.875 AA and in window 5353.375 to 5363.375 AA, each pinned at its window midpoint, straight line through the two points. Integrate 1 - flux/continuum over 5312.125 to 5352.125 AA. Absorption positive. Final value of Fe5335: 2.2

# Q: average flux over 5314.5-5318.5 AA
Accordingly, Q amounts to 21.1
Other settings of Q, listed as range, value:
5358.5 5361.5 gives 24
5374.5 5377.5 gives 24.5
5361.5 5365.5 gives 23.7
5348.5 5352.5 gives 23.1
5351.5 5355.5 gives 23.7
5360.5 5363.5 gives 24.1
